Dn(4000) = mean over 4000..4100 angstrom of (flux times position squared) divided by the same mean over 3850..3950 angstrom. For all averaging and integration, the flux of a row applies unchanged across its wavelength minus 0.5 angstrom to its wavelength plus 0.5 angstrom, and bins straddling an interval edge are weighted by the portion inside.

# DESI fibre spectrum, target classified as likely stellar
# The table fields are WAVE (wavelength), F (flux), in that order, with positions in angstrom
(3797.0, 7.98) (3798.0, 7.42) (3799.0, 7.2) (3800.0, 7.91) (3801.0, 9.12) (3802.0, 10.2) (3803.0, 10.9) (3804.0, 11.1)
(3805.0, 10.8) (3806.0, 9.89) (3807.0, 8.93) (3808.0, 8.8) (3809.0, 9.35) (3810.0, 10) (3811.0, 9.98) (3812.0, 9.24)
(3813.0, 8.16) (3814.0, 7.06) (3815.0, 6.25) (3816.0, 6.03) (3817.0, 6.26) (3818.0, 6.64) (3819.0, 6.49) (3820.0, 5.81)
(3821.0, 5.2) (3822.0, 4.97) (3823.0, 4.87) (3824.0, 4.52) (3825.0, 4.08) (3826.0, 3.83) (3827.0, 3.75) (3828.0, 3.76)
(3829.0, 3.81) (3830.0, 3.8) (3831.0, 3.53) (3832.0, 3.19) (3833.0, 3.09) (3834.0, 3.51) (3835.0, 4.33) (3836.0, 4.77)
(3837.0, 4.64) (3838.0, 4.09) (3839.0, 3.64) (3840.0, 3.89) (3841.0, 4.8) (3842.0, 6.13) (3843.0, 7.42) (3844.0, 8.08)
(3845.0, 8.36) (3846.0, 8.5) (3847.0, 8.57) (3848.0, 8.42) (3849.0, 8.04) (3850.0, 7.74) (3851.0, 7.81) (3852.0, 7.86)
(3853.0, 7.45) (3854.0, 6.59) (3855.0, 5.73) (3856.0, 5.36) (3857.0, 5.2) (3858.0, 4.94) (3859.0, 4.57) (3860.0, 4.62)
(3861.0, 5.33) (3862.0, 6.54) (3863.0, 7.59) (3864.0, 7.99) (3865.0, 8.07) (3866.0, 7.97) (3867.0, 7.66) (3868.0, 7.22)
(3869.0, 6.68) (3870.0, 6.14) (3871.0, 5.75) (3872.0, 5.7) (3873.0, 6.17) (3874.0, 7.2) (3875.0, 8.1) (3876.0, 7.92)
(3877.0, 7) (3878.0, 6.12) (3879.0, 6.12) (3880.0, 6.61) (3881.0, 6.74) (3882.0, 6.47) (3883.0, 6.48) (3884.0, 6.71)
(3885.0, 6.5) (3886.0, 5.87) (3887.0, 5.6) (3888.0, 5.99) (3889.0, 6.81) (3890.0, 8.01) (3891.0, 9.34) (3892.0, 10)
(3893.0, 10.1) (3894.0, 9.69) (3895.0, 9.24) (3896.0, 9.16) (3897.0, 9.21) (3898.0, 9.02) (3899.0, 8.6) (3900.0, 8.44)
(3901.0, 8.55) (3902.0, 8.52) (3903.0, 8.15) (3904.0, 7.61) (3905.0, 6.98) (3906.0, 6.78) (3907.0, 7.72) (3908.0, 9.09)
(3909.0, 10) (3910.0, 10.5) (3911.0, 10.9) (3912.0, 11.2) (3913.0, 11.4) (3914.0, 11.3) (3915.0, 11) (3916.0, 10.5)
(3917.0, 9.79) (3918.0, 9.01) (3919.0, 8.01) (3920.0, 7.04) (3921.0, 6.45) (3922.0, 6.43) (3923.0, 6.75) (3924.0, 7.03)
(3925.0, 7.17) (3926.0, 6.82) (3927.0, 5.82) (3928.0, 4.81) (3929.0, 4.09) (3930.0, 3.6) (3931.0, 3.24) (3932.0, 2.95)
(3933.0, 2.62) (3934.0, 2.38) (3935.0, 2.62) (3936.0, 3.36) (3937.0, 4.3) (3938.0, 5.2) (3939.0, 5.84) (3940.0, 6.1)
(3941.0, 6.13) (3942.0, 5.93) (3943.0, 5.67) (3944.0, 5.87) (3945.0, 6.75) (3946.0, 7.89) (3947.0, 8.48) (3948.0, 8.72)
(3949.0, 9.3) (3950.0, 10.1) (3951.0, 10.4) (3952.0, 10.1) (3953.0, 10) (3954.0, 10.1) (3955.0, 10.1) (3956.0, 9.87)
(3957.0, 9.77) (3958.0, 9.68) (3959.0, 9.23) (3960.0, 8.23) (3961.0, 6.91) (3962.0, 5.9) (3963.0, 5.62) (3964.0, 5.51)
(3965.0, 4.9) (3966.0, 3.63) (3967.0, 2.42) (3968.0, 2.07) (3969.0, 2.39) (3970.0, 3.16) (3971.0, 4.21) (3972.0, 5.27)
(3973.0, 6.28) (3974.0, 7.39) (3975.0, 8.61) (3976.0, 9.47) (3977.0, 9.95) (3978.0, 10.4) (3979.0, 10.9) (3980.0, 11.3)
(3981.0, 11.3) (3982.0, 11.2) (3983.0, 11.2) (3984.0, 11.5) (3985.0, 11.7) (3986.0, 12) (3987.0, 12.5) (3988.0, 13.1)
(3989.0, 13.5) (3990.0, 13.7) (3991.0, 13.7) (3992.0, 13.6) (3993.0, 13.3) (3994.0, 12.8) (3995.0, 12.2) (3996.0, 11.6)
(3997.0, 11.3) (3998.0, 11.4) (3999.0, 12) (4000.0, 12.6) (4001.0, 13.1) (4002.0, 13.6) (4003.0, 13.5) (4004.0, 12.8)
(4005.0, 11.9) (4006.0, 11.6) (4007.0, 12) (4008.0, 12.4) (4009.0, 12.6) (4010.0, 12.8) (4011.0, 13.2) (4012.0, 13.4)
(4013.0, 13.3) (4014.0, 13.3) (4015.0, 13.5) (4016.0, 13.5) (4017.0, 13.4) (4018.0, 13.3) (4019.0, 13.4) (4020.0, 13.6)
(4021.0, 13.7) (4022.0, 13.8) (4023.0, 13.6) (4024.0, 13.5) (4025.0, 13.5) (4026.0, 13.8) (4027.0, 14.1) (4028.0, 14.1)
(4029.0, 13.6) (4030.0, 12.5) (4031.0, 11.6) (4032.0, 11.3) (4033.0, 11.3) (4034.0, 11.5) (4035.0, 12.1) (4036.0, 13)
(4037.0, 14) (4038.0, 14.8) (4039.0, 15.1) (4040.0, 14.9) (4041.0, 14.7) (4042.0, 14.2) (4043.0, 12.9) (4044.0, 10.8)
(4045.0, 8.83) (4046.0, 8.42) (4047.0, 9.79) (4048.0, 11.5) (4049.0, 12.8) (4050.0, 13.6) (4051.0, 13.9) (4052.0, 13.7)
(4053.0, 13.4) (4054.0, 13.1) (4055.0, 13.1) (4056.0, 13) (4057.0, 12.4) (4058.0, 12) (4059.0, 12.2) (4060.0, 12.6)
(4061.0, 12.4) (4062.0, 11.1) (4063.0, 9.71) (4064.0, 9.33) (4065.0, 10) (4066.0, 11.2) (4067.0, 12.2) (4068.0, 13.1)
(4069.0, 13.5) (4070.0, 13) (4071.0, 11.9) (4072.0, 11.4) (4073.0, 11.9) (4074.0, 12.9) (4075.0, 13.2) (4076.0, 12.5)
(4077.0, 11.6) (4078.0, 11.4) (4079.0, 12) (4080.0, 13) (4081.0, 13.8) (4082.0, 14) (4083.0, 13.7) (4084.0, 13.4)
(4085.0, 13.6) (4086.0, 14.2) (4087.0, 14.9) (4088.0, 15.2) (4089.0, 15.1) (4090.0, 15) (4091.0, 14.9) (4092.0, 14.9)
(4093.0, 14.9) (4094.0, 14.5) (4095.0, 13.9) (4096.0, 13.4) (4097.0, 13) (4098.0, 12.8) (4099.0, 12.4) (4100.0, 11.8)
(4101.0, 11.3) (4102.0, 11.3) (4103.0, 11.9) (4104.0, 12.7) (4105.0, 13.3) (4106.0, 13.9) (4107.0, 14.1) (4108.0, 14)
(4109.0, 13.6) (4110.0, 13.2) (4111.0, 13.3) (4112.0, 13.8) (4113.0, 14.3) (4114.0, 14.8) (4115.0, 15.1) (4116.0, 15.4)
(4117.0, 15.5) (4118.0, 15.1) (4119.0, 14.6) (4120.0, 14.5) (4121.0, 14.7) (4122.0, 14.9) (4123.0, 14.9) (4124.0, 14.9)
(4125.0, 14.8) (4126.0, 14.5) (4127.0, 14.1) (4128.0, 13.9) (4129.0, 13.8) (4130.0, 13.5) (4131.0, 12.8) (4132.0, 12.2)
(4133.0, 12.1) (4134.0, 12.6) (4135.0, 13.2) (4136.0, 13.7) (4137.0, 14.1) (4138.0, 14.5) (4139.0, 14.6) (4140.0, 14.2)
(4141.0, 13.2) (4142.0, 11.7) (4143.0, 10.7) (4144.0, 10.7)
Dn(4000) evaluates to 1.96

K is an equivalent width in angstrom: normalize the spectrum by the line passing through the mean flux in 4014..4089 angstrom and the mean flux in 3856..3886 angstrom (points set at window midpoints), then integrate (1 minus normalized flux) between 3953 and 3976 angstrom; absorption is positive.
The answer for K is 7.4 angstrom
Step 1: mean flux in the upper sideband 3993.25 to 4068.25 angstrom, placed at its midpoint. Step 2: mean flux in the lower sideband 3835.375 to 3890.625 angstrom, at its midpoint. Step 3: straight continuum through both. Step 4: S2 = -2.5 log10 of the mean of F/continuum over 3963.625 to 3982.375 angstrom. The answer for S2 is 0.48 mag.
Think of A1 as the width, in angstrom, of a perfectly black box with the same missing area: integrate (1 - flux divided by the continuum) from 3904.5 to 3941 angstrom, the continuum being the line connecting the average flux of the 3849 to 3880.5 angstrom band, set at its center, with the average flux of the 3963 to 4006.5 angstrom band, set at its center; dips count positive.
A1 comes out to 5.6 angstrom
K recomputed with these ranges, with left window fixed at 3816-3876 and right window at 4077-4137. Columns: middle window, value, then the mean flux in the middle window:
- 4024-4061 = -2.9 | 12.7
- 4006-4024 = -3.6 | 13.2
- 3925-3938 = 6.7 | 4.06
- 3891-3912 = -3.9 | 8.98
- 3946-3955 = -0.5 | 9.58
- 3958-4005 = 2.0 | 9.65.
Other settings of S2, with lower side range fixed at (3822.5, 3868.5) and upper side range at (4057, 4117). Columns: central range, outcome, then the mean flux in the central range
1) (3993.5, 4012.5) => -0.18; 12.5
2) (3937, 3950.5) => 0.25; 6.97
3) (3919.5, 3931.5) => 0.38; 5.77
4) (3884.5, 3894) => -0.09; 7.69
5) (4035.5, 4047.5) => -0.08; 12.6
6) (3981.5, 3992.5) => -0.24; 12.5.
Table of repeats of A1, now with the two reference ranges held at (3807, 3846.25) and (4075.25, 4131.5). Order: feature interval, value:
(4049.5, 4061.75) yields -0.5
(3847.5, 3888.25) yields 1.7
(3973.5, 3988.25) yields -0.8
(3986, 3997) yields -2.4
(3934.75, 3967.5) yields 7.8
